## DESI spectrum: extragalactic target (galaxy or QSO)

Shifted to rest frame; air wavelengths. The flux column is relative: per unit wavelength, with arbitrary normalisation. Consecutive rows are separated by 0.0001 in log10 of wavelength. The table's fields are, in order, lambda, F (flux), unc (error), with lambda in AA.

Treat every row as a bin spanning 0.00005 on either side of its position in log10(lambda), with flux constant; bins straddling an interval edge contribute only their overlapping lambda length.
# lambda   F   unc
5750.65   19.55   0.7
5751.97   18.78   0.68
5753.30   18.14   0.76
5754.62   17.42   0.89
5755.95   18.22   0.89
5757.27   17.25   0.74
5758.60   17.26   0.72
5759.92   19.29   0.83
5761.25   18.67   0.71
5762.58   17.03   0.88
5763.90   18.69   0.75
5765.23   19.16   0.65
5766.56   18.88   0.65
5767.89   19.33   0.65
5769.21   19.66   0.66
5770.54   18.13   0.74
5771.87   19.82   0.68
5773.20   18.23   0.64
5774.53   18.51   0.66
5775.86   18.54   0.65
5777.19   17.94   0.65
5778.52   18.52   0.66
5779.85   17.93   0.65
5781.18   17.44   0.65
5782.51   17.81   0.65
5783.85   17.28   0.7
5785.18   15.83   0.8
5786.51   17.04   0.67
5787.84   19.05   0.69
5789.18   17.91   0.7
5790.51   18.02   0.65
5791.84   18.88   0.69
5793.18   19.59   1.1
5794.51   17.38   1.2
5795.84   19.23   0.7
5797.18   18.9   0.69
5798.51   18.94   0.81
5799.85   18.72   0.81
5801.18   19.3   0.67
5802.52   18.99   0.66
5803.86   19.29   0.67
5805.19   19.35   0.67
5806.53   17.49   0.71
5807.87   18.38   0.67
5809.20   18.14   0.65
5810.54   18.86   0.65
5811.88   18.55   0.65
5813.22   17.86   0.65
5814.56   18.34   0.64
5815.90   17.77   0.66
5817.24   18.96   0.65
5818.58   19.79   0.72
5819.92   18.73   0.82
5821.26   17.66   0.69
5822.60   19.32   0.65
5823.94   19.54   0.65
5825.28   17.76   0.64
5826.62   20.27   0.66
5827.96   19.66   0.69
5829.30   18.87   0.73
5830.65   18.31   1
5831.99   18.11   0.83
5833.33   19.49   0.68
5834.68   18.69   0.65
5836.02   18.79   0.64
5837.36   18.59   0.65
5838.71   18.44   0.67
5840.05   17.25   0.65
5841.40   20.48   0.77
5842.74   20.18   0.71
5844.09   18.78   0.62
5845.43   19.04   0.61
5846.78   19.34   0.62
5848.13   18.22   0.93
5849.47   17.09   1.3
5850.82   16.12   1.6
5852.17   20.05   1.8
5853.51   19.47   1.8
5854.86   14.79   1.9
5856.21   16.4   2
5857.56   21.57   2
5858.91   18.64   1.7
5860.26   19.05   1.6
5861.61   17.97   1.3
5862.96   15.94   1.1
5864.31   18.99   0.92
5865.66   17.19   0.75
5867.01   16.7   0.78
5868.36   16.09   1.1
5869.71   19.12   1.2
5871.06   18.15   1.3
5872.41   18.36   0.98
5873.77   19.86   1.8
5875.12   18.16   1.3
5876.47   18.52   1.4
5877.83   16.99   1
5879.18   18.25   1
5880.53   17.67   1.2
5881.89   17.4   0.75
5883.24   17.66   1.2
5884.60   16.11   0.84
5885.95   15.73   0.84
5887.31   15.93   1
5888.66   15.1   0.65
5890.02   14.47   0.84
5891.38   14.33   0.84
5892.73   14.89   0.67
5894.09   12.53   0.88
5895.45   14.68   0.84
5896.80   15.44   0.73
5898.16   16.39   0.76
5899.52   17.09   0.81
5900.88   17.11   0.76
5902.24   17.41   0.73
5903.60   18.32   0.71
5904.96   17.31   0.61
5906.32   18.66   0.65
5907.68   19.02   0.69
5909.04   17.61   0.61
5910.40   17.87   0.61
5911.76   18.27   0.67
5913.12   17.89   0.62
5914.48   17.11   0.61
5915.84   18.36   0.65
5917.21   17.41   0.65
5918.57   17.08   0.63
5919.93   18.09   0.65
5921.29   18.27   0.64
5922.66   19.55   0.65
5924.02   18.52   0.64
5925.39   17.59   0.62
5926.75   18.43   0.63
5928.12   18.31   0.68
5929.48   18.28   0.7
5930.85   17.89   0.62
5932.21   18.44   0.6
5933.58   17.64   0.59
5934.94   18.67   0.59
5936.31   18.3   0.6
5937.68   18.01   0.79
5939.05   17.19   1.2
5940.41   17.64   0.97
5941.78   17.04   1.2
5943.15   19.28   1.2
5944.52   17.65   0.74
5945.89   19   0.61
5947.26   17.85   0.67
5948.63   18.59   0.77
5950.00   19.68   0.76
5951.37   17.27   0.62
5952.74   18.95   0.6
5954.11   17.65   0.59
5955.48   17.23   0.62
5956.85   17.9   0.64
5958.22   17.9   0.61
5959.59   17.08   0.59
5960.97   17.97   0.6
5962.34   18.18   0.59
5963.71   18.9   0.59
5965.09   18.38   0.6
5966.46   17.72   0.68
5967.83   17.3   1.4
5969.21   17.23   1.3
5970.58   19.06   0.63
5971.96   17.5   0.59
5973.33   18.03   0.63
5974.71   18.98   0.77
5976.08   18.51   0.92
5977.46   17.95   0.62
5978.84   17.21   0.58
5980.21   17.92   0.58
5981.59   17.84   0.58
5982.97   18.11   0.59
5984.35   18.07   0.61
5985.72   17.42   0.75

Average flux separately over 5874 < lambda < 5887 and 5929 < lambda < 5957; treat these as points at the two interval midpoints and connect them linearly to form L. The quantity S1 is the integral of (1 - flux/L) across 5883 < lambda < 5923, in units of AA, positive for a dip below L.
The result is 1.9 AA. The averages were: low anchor 17.4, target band 16.8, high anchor 18.1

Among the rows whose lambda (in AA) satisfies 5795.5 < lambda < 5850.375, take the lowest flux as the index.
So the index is 17.09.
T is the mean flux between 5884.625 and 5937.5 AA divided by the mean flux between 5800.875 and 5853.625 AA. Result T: 0.92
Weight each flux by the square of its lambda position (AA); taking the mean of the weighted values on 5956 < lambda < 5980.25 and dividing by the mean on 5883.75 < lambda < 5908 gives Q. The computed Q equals 1.14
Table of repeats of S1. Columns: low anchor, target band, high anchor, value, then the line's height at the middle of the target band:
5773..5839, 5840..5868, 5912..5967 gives 0.2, 18.3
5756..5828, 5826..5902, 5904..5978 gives 2.7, 18.3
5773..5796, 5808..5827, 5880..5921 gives -1.0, 17.7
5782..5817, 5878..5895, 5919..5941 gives 2.2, 18.2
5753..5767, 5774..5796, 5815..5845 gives 0.5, 18.4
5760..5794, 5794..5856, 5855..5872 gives -1.8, 18.1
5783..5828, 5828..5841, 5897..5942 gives -0.2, 18.4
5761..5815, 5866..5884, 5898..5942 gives 0.2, 18.1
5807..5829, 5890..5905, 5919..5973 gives 2.0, 18.3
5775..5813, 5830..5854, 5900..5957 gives -0.6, 18.2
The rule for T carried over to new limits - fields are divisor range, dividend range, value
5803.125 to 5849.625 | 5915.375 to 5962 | 0.96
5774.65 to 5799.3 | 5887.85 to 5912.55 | 0.91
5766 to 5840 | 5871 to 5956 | 0.94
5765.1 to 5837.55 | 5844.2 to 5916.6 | 0.94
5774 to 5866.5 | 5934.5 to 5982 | 0.98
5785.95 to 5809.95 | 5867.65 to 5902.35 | 0.90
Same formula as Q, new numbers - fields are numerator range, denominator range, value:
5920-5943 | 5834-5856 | 1.01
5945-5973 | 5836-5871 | 1.03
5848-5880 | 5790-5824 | 0.98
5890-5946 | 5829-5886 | 0.98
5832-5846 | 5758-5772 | 1.04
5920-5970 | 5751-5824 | 1.04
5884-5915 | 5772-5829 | 0.92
